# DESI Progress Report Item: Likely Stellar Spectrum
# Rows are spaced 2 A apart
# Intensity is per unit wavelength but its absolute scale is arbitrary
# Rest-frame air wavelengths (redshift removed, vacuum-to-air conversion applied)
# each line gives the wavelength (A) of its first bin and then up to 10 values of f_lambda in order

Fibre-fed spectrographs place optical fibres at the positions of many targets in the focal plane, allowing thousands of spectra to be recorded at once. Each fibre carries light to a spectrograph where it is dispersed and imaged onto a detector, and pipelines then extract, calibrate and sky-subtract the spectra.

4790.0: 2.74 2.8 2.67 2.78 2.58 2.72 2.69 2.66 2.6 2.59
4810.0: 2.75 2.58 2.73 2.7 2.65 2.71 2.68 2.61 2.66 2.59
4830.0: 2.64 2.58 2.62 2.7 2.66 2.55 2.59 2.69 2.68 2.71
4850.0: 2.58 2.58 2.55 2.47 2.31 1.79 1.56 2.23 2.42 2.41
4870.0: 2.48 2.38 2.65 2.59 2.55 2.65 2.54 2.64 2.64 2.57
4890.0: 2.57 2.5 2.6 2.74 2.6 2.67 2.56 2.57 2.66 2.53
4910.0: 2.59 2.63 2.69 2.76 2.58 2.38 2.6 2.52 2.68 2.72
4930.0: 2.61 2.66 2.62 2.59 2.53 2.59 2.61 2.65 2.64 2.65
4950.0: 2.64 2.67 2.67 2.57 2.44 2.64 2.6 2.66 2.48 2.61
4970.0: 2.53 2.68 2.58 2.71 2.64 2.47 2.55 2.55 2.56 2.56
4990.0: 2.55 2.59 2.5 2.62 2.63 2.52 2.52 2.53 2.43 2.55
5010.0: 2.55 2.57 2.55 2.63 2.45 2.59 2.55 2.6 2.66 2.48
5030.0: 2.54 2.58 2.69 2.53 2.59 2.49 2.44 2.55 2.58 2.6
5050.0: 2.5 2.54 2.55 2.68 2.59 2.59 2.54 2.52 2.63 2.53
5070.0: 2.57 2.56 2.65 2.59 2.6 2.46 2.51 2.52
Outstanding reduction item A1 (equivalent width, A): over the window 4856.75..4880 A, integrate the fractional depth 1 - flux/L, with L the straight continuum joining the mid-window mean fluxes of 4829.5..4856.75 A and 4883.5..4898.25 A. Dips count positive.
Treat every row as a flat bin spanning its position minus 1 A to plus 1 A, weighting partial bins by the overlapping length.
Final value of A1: 2.56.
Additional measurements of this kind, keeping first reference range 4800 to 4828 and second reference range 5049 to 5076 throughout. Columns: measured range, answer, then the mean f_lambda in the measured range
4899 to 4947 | 0.2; 2.61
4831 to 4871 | 2.9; 2.46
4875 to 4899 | 0.3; 2.6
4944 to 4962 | 0.0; 2.62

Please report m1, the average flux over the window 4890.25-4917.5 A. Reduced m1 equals 2.62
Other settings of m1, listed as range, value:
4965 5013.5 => 2.56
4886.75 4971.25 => 2.6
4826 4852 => 2.63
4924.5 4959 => 2.62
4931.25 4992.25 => 2.6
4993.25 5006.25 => 2.54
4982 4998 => 2.56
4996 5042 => 2.55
